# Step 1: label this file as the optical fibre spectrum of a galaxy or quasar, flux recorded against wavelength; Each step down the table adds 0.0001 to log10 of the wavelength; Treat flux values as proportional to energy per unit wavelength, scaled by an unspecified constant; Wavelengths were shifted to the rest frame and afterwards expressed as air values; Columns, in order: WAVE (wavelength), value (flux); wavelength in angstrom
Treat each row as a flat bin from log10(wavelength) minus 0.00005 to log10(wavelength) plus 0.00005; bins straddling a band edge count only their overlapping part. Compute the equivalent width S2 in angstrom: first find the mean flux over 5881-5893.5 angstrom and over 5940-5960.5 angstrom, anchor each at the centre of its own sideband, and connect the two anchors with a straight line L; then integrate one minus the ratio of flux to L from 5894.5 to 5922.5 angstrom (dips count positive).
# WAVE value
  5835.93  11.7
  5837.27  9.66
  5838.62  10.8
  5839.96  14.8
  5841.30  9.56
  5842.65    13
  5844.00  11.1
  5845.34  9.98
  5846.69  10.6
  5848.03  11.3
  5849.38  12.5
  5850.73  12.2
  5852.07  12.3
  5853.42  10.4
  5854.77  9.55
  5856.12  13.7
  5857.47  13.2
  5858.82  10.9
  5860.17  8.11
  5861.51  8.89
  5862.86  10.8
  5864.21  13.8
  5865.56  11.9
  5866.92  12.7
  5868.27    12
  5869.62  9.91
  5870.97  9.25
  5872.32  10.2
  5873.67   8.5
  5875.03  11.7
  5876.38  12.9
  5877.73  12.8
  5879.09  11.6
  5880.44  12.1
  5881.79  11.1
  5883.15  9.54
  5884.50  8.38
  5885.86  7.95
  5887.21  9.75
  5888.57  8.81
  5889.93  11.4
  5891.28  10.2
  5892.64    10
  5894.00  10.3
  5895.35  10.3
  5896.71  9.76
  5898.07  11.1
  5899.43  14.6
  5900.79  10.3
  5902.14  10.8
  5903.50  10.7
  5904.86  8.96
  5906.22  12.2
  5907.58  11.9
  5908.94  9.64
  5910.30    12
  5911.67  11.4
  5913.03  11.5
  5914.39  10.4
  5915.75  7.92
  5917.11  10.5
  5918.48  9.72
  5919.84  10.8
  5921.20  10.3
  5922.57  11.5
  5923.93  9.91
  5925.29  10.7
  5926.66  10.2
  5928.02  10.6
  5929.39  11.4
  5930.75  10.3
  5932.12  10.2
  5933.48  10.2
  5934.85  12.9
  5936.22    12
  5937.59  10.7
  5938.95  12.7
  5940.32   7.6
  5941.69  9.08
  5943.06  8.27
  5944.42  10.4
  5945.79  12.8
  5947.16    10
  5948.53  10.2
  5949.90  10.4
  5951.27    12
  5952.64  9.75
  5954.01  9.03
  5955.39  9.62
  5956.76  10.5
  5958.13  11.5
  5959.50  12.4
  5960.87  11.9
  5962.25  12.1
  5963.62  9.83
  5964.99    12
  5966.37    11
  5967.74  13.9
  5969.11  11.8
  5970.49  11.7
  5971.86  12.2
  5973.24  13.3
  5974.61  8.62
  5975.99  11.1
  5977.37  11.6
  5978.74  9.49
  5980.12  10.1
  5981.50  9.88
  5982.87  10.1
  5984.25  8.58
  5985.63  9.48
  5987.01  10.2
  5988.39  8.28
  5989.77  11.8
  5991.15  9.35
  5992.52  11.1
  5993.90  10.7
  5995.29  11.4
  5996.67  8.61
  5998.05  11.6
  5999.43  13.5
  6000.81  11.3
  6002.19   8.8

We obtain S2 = -2.4 angstrom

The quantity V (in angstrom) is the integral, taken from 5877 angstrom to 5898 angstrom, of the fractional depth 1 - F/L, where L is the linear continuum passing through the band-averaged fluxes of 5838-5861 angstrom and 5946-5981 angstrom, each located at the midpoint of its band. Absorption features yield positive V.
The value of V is 1.8 angstrom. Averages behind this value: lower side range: 11.4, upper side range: 11.1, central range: 10.3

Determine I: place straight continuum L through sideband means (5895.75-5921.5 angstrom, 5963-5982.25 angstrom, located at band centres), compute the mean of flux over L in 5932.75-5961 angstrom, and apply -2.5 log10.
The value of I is 0.04 mag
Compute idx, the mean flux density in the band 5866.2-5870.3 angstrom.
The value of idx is 11.5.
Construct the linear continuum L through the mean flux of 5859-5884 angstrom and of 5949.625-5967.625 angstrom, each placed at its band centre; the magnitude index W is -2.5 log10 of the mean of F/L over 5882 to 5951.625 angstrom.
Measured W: 0.05 mag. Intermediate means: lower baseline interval 11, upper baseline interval 11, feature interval 10.5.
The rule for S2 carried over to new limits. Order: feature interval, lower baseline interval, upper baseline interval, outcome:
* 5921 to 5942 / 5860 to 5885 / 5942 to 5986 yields 0.3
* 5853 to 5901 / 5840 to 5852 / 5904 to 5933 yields 1.4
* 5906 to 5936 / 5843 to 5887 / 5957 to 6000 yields 0.6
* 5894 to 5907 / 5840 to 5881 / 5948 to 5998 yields 0.2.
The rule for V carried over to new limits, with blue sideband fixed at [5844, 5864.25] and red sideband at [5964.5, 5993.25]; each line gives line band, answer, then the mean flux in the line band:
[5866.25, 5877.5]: 0.11 angstrom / 11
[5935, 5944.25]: 0.53 angstrom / 10.2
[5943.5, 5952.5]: 0.01 angstrom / 10.8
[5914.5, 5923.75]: 0.67 angstrom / 10.1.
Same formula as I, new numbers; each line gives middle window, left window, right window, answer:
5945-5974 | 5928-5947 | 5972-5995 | -0.08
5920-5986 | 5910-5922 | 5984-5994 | -0.06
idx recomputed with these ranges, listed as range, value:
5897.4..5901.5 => 12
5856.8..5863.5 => 10.4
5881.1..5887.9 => 9.35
